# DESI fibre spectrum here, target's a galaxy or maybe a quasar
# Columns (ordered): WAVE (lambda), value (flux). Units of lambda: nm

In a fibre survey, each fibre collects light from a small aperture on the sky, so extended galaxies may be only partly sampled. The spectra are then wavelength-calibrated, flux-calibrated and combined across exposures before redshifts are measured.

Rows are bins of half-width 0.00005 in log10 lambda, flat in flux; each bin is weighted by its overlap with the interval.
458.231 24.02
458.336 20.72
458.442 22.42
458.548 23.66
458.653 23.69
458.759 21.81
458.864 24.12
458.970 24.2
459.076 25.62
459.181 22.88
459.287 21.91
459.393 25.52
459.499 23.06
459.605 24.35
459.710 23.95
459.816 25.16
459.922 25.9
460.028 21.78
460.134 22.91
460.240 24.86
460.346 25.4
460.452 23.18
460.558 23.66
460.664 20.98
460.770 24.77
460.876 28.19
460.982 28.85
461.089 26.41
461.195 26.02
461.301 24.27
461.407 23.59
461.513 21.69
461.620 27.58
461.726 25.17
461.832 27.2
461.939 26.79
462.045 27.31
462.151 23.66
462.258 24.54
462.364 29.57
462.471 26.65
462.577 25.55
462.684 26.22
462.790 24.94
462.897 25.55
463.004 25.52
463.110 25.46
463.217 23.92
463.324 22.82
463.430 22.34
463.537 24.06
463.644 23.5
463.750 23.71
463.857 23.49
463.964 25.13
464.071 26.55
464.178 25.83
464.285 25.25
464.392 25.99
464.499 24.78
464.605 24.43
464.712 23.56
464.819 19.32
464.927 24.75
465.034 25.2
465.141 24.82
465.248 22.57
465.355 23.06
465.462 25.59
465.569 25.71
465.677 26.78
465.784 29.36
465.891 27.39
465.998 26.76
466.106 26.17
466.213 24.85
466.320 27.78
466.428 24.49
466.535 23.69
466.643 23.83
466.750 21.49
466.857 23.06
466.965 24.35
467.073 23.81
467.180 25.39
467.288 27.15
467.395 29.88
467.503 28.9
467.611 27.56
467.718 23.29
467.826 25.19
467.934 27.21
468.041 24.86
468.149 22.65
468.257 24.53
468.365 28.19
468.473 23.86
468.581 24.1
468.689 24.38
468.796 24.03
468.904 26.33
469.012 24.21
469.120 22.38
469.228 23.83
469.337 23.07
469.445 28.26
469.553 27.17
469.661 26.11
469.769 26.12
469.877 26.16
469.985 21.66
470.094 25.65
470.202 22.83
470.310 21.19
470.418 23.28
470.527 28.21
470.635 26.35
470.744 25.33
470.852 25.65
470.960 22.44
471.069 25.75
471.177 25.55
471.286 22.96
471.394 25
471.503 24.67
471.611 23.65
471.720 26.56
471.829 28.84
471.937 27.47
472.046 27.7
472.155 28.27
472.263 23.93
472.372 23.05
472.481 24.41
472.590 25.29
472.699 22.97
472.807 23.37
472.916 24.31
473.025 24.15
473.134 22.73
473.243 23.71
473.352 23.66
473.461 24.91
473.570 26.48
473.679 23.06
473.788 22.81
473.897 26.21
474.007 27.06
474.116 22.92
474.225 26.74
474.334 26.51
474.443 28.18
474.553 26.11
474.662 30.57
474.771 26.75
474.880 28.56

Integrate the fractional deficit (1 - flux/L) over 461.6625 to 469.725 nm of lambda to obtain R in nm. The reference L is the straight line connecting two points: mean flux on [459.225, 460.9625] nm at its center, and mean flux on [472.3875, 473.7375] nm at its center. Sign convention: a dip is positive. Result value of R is -0.35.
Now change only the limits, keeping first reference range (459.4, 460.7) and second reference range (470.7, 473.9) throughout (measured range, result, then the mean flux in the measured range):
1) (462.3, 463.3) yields -0.07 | 25.8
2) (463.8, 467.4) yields -0.10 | 25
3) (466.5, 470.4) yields -0.06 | 24.9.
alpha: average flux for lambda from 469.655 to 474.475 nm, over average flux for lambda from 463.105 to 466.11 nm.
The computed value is 1.01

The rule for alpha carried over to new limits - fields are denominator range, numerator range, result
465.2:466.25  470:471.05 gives 0.95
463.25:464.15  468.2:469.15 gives 1.03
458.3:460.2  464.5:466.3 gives 1.06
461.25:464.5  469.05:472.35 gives 1.00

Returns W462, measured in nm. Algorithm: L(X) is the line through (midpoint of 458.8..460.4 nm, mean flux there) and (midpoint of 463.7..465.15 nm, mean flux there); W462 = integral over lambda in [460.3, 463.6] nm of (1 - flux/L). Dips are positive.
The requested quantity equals -0.13 nm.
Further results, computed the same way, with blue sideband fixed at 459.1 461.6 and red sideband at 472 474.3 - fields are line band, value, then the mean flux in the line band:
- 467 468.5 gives -0.08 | 25.9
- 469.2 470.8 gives -0.03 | 25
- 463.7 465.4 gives 0.01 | 24.3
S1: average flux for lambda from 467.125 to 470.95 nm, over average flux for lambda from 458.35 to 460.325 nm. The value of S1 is 1.06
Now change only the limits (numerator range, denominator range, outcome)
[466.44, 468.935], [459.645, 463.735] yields 1.00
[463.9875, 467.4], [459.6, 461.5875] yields 1.02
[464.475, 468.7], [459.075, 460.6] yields 1.05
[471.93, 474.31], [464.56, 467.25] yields 1.00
